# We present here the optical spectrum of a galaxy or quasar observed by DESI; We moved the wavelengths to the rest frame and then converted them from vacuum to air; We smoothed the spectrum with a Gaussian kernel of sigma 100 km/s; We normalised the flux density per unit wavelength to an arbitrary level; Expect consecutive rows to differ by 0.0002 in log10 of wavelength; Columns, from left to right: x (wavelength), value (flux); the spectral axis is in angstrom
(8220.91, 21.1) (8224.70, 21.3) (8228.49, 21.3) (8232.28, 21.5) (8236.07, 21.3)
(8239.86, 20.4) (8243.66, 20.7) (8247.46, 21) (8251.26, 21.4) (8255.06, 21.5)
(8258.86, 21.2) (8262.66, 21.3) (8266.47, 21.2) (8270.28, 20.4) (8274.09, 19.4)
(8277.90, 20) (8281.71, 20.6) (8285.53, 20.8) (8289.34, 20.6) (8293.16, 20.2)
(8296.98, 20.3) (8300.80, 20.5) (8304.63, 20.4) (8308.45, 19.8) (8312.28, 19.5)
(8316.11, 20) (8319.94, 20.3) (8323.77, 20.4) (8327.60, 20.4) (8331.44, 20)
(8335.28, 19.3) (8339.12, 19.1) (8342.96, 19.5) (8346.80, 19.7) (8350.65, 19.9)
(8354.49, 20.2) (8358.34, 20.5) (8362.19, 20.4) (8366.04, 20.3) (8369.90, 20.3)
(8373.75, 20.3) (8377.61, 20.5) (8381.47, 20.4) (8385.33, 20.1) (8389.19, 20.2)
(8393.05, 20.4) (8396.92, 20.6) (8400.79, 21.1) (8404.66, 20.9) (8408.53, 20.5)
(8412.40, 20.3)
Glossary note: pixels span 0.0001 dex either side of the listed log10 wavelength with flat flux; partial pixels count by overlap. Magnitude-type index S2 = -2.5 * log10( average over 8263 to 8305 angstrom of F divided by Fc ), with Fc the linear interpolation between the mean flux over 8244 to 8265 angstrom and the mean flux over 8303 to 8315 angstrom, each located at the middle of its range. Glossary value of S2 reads 0.00 mag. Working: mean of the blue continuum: 21.2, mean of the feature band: 20.4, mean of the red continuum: 19.9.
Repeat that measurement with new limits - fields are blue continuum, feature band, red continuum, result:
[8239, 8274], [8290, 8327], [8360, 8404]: 0.03 mag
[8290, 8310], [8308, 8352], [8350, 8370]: 0.02 mag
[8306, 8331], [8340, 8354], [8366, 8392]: 0.03 mag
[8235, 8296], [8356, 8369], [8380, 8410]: 0.01 mag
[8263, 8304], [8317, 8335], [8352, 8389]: 0.01 mag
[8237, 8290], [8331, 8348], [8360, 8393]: 0.05 mag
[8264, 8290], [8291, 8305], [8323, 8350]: -0.01 mag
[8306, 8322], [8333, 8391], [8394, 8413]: 0.02 mag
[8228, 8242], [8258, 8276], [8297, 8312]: 0.00 mag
